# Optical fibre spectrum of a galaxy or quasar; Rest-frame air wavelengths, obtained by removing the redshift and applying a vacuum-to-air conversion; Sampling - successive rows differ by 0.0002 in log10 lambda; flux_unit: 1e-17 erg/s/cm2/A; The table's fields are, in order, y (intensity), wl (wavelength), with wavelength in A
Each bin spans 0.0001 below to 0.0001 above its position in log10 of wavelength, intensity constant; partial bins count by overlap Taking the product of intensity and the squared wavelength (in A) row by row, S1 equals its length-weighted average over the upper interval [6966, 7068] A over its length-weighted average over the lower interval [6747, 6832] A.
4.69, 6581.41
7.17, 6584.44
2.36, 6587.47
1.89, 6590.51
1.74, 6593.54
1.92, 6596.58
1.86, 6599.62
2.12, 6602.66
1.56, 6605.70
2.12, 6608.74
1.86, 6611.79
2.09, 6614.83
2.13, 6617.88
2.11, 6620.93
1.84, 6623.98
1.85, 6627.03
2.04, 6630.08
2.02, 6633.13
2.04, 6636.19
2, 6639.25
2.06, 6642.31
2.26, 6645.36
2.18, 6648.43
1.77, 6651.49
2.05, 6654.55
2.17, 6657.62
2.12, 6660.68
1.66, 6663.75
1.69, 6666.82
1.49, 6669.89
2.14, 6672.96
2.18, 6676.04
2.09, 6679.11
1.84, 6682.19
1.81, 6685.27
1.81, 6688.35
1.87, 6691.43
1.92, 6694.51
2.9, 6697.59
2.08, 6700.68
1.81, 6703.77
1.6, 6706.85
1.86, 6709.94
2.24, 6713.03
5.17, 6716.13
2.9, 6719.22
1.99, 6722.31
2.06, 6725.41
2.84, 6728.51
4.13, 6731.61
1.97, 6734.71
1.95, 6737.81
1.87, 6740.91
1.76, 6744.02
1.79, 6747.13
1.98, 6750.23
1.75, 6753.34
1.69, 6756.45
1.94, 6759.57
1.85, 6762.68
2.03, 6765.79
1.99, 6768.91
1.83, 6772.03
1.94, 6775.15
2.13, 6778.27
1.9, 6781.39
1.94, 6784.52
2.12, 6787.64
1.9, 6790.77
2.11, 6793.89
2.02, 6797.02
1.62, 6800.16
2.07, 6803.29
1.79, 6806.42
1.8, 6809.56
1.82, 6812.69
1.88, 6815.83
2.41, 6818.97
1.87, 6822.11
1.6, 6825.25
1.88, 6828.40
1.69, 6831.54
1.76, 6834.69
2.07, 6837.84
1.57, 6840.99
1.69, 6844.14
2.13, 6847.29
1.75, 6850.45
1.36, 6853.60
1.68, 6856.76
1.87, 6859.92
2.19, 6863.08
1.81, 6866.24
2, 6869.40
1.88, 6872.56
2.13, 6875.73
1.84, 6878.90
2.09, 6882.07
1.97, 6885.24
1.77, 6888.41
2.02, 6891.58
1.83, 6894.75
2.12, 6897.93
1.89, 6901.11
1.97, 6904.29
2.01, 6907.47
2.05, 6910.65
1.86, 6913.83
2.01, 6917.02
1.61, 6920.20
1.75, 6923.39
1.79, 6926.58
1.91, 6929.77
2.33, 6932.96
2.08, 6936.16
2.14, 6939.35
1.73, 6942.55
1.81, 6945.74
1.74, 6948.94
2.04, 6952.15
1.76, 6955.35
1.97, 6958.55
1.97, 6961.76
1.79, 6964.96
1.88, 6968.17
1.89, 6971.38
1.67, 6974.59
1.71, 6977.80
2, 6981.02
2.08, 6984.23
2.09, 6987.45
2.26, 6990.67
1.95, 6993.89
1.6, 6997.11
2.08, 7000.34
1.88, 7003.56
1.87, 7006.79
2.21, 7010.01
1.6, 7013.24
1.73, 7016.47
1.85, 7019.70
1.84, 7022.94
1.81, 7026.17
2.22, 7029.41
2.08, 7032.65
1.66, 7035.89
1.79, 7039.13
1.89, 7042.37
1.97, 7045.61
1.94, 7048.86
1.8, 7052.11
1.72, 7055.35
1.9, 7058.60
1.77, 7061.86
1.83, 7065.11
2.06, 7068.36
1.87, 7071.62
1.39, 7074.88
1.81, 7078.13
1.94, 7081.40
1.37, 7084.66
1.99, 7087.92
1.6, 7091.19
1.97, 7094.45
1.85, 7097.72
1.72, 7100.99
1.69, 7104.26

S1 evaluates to 1.1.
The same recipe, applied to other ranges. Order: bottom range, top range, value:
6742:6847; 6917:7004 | 1.06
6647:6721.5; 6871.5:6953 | 0.97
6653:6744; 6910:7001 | 0.93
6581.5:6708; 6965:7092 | 0.98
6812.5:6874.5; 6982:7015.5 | 1.11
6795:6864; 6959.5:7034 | 1.09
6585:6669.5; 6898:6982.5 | 1.03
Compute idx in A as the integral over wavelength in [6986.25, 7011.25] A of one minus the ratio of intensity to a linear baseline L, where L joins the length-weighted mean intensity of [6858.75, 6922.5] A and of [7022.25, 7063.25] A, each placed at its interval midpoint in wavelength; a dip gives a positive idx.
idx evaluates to -1.2 A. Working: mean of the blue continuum 1.94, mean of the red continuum 1.88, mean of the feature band 1.99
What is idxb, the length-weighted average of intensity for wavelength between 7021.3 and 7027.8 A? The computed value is 1.82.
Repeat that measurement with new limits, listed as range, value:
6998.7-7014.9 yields 1.93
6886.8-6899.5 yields 1.94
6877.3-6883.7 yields 1.96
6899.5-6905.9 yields 1.93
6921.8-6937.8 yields 1.97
